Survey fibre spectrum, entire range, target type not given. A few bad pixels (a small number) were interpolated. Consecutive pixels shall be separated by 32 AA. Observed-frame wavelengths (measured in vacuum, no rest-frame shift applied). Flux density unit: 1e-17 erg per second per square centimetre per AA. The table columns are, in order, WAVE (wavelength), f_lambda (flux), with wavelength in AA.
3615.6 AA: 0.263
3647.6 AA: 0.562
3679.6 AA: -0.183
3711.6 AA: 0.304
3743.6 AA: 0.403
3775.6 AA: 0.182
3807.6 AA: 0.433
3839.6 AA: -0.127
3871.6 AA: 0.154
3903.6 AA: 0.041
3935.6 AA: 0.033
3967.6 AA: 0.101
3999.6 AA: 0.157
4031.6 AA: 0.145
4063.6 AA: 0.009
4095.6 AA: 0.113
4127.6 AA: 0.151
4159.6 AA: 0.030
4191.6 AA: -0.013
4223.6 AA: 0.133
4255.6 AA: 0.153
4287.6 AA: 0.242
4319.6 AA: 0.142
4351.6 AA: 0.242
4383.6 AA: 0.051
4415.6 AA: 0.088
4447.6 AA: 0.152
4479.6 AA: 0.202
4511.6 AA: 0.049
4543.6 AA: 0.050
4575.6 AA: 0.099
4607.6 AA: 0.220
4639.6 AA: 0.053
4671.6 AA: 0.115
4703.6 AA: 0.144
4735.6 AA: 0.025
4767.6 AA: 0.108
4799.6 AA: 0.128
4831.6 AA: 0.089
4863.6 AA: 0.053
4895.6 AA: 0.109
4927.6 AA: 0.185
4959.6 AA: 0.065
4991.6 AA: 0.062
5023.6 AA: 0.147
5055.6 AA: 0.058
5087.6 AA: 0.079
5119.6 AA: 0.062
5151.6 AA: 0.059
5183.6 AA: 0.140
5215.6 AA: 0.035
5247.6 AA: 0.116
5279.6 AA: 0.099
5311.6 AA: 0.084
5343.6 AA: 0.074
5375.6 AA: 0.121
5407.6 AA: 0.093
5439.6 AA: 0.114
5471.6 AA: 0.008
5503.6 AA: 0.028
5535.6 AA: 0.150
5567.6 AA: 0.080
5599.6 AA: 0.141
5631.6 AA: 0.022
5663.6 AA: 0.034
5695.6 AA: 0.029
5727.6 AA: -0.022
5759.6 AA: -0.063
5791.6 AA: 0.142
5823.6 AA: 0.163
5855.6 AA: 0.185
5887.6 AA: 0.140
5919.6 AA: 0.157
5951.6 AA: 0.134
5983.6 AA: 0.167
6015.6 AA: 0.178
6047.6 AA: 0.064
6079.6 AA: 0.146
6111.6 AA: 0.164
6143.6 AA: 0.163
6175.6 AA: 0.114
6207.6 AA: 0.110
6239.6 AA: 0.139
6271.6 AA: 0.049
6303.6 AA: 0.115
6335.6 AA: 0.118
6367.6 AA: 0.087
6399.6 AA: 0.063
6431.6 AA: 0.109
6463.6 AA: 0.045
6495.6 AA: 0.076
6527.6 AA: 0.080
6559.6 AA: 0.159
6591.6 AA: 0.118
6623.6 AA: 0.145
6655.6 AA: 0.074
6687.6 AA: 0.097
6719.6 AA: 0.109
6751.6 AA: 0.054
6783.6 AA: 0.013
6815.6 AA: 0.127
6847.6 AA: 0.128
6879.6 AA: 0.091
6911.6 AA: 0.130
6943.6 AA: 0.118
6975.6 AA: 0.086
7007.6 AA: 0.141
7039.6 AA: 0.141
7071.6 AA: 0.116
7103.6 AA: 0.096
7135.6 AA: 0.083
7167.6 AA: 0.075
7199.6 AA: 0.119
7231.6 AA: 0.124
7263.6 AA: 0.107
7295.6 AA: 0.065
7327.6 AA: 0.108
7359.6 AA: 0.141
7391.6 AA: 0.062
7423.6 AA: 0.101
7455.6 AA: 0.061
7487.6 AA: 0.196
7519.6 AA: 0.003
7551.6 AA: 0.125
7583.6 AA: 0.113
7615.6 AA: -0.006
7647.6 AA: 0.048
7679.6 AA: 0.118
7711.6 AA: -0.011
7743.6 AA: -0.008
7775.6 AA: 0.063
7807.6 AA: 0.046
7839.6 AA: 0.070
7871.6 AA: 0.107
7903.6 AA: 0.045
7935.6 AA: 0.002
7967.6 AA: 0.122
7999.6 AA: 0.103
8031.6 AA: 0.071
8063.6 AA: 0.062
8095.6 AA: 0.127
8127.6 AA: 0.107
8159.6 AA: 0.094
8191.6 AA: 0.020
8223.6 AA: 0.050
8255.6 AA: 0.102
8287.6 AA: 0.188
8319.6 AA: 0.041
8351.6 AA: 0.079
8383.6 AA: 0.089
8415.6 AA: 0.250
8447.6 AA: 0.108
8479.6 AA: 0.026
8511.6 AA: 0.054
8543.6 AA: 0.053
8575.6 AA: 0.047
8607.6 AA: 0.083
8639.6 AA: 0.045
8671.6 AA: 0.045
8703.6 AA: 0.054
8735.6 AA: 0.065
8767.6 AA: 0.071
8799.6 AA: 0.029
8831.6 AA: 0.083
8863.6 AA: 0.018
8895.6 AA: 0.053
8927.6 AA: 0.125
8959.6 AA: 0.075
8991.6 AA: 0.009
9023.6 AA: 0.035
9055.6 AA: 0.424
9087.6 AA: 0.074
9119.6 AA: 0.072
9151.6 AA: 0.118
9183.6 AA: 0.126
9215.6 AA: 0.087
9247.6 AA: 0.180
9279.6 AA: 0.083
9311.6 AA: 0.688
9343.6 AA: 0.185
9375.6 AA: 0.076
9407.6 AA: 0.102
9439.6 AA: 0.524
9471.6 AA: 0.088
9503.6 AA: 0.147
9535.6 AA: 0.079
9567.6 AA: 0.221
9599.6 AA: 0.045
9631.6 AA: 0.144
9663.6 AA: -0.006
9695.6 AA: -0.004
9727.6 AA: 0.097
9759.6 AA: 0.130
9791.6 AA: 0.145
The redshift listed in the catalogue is 1.43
